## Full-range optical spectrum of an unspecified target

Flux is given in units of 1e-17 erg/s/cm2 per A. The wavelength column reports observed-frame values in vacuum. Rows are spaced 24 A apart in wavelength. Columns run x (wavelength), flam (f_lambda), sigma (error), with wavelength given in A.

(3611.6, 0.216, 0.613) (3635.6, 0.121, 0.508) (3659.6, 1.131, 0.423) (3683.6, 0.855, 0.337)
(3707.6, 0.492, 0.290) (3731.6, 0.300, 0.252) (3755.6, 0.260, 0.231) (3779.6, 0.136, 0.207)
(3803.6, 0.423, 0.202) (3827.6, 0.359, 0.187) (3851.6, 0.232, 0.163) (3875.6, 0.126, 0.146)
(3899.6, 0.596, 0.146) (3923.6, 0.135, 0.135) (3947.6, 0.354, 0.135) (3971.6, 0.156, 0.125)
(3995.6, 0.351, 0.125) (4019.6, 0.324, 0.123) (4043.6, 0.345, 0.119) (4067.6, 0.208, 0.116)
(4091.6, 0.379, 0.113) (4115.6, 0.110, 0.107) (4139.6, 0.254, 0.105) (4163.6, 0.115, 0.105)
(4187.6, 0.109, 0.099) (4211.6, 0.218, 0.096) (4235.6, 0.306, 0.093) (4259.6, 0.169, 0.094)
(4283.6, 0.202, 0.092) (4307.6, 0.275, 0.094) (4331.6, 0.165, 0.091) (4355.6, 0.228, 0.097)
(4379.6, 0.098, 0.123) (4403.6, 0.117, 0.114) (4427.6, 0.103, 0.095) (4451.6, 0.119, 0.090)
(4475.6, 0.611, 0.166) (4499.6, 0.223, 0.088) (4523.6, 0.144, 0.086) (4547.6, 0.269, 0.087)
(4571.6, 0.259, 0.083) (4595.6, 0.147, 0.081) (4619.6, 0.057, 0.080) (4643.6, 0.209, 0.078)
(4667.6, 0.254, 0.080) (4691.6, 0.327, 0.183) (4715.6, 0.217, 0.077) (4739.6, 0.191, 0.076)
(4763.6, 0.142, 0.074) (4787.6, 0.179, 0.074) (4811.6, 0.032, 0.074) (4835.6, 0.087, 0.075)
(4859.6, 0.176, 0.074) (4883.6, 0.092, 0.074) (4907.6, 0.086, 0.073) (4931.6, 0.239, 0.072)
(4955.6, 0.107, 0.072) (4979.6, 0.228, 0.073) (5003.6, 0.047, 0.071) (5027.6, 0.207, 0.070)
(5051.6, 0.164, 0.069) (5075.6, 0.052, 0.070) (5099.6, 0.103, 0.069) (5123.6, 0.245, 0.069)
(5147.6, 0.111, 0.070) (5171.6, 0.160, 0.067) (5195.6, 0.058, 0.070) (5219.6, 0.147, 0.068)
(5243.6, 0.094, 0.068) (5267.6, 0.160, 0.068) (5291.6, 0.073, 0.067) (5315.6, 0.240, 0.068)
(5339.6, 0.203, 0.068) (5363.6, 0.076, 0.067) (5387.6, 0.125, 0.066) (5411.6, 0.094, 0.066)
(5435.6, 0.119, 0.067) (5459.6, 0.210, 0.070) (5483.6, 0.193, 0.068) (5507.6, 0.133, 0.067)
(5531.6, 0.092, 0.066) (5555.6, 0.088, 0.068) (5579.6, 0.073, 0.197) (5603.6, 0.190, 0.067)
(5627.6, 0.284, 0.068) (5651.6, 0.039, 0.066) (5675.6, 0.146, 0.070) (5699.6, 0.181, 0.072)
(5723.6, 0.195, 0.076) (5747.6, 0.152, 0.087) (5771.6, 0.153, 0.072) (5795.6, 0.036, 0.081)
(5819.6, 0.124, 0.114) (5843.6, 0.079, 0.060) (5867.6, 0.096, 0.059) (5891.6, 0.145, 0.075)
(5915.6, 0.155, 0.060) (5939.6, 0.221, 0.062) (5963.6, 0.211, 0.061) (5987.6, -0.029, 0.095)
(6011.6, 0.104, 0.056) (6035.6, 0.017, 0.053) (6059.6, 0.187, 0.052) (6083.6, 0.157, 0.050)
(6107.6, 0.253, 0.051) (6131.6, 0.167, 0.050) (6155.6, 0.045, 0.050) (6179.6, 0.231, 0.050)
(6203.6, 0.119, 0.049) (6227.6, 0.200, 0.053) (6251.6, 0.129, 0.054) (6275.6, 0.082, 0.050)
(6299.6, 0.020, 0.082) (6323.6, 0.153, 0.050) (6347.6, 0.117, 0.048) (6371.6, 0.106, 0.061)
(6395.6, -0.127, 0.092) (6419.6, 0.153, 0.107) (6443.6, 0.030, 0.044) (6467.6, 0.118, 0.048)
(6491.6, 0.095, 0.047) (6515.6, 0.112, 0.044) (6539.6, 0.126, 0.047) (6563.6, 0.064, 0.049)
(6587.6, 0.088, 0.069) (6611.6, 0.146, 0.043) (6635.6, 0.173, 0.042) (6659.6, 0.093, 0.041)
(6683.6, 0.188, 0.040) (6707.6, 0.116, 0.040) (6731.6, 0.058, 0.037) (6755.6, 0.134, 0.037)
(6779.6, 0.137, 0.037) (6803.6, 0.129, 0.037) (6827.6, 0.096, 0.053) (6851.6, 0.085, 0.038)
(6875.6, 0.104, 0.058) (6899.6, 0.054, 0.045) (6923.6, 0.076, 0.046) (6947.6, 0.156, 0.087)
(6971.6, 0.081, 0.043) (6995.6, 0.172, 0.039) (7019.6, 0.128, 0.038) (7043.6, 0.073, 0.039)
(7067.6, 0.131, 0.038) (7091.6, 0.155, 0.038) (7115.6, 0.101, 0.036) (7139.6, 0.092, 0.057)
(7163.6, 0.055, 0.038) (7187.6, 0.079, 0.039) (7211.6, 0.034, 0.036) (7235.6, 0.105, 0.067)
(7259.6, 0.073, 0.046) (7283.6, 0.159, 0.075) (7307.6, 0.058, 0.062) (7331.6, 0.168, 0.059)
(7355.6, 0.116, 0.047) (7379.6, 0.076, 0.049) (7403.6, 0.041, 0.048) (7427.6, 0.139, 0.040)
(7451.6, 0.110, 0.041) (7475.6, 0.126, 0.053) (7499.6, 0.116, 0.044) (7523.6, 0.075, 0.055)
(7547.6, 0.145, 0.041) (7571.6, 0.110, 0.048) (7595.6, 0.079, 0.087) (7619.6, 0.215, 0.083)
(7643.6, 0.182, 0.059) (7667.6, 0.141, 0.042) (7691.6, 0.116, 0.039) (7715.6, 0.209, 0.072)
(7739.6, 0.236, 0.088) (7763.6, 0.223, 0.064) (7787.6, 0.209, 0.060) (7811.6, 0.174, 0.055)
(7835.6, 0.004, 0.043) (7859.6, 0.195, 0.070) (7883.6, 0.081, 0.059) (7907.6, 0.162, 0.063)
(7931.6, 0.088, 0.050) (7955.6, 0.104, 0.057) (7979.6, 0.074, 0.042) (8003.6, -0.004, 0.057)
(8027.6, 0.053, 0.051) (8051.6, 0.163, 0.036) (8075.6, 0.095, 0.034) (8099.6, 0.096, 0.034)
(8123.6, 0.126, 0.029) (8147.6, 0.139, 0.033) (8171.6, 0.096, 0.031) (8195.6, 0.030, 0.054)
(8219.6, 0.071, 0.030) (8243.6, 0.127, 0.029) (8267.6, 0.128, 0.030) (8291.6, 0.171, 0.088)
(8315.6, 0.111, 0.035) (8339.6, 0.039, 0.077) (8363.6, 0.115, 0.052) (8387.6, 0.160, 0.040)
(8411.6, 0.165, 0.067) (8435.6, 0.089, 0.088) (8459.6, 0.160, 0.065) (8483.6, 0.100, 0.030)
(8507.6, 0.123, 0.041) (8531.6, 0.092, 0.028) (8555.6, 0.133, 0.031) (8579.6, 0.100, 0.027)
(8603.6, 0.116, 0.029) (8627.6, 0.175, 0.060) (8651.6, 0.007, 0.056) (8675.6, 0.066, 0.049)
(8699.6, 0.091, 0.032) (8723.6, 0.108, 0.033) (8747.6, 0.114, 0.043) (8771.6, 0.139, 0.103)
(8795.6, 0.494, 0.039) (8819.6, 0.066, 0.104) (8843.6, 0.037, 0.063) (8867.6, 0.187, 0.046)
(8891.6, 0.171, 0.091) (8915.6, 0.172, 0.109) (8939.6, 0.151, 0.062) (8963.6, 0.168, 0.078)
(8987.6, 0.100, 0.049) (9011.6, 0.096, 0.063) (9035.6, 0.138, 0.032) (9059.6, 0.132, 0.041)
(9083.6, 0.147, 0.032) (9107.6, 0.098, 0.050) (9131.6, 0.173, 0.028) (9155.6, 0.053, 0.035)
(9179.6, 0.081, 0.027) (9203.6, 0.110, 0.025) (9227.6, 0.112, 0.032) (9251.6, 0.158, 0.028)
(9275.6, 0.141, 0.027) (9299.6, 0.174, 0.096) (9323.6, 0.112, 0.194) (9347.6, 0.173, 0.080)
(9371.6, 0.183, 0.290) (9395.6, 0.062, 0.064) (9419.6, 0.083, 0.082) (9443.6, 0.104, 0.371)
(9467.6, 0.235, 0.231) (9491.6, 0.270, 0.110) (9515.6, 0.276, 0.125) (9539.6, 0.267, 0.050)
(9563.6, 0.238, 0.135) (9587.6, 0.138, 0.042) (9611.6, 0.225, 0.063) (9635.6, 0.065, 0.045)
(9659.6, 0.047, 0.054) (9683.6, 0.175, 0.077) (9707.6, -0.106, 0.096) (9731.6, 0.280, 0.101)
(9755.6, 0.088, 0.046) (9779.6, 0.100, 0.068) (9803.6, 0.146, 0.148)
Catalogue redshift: 1.358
